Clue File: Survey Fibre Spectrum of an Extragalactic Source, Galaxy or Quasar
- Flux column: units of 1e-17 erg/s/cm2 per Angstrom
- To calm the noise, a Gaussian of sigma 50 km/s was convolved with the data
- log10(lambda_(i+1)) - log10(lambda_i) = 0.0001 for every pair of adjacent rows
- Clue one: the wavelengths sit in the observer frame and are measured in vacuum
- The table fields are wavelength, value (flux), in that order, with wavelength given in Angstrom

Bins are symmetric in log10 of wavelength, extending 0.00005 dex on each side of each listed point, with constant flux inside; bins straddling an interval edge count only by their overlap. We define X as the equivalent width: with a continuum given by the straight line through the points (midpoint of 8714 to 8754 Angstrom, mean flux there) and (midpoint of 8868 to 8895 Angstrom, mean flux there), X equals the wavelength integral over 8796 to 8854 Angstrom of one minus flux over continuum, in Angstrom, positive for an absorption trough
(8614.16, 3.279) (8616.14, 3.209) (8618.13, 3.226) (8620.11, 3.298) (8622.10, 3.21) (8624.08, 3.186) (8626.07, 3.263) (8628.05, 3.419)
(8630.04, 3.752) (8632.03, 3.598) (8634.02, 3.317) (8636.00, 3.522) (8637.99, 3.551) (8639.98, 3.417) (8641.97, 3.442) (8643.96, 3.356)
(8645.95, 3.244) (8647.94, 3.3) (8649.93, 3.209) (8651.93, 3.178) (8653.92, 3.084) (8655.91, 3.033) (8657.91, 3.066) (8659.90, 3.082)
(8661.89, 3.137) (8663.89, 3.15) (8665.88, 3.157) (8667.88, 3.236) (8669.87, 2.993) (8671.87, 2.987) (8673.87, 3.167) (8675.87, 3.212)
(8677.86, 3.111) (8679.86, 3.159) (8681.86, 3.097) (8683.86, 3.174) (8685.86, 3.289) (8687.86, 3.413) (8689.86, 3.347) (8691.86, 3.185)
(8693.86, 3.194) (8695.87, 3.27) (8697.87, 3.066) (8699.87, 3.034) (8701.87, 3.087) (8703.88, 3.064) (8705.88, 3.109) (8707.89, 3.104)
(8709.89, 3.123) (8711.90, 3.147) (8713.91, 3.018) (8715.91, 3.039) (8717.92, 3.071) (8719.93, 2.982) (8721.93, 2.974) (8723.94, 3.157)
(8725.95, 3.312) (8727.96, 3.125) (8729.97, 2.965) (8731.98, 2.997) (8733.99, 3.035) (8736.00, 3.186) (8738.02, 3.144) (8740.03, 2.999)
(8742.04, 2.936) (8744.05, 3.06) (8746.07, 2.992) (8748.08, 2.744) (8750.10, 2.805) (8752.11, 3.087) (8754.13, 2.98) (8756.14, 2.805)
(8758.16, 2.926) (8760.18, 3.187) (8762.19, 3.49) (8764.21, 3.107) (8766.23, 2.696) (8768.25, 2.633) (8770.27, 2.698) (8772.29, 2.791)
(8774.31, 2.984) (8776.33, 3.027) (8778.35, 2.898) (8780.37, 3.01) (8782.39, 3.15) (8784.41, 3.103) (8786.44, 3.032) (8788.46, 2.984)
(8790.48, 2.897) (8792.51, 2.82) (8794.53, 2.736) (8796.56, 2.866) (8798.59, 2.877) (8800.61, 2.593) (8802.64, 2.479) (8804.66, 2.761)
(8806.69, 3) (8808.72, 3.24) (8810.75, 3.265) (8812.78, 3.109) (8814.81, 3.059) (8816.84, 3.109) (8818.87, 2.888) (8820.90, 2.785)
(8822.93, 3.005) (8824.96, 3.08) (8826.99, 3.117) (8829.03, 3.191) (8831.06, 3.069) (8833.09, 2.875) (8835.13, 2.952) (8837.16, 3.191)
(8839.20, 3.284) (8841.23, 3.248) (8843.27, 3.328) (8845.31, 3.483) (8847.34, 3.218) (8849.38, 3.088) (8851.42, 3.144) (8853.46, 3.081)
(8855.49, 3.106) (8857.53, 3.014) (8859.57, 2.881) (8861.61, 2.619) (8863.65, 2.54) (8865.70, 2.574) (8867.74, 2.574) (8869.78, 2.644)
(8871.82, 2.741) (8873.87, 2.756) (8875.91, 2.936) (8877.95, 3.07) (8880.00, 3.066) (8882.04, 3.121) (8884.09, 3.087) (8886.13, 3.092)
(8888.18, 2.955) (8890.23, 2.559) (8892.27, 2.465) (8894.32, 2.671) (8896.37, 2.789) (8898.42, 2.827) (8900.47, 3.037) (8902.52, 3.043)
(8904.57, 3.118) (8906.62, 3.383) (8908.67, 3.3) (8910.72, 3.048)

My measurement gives -2.6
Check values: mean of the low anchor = 3.03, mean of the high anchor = 2.85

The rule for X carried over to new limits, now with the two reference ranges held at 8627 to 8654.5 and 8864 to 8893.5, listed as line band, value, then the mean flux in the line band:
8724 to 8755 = 1.2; 3.03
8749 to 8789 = 1.5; 2.97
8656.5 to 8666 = 0.7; 3.11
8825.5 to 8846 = -1.7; 3.17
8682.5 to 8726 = 1.3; 3.14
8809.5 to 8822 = -0.3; 3.04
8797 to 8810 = 0.7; 2.84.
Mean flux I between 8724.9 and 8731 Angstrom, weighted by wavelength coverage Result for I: 3.13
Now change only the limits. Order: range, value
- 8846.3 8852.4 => 3.15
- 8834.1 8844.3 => 3.2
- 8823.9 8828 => 3.1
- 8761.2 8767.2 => 3.1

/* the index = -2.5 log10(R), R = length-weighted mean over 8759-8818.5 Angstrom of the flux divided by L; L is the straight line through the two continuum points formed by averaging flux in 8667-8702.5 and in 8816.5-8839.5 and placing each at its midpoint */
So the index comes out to 0.04 mag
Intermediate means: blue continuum 3.17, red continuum 3.04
